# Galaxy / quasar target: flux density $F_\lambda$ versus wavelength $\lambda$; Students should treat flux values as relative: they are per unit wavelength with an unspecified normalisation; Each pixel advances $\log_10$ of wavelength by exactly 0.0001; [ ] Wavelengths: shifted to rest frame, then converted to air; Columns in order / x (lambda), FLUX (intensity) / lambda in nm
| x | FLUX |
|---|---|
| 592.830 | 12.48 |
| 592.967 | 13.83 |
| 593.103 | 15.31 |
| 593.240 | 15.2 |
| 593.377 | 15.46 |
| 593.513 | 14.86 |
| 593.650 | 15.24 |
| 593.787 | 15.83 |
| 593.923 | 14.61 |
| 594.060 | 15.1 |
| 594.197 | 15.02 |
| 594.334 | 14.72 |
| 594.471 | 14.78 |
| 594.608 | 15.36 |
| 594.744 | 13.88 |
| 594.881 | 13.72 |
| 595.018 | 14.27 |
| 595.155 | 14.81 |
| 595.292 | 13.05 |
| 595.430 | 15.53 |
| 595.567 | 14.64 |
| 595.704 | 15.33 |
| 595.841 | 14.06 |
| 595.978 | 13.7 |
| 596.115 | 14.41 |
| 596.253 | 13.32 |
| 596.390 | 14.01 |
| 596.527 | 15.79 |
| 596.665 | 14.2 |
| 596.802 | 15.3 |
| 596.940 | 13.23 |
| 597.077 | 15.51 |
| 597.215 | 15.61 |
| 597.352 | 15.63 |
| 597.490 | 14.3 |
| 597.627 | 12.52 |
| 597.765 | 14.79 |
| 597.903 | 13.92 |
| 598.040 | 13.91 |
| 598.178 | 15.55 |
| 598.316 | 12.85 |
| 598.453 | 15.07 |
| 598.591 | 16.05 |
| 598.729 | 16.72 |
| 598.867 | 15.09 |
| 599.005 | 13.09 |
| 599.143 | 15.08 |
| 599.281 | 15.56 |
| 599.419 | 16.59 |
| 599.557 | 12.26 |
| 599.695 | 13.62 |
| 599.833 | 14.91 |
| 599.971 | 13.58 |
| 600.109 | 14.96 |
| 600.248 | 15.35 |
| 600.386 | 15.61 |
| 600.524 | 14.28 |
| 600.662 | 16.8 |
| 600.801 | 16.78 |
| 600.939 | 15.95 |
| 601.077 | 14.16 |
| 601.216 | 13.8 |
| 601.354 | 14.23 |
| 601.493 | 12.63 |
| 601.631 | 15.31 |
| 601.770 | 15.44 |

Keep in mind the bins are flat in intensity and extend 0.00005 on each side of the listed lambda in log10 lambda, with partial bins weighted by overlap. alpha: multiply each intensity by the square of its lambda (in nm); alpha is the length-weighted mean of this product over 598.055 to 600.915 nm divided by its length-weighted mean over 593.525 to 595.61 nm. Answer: 1.0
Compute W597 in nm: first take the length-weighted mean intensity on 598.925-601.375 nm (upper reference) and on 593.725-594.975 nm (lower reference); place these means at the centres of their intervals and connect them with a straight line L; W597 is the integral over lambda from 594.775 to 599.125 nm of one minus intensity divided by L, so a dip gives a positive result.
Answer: 0.08 nm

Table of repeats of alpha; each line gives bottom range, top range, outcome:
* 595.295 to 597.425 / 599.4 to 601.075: 1.04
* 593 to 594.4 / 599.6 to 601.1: 1.02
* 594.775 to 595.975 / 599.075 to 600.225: 1.03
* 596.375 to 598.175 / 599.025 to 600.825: 1.03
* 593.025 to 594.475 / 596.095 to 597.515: 0.98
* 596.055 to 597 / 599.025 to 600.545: 1.04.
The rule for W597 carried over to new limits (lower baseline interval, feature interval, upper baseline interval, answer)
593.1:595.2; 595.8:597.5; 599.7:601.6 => 0.03 nm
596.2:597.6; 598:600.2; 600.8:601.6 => -0.02 nm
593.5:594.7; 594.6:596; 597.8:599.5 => 0.06 nm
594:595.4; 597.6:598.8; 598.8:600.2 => -0.02 nm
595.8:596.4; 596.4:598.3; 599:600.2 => -0.06 nm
